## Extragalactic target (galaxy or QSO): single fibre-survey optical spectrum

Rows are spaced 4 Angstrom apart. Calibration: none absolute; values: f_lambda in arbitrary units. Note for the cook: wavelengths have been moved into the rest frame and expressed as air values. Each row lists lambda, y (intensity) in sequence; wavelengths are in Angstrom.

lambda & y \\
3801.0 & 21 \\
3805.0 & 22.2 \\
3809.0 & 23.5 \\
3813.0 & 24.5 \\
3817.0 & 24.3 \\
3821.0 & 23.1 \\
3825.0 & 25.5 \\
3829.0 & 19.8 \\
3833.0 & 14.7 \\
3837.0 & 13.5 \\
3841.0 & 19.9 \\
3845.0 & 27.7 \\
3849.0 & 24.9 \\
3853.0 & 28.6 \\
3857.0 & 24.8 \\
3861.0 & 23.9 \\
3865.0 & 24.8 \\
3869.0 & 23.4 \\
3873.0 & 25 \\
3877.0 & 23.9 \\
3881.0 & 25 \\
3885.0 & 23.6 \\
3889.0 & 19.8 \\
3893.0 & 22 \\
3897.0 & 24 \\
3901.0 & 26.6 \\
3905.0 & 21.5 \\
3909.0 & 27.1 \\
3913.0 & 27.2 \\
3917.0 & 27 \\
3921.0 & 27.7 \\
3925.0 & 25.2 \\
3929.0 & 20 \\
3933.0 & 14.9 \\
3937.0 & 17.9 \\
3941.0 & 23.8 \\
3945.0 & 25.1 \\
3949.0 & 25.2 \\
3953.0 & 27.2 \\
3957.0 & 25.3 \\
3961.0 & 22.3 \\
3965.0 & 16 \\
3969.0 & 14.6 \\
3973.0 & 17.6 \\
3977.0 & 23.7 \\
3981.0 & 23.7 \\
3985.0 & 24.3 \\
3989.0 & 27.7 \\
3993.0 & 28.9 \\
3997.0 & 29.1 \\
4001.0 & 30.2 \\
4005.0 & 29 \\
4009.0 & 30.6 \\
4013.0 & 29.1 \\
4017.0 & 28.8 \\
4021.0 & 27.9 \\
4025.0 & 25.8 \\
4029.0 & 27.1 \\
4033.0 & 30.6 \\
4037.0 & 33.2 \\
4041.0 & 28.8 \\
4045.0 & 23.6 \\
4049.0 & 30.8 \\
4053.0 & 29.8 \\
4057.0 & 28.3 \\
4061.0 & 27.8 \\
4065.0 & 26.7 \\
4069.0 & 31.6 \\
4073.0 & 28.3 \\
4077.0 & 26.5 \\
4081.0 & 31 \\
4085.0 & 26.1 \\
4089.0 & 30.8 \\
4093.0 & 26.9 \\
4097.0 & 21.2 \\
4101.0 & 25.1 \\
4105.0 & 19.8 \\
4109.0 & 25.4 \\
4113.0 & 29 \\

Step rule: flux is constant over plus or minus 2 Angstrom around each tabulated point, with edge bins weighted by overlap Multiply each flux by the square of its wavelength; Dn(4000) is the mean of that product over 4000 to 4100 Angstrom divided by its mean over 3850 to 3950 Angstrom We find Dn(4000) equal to 1.28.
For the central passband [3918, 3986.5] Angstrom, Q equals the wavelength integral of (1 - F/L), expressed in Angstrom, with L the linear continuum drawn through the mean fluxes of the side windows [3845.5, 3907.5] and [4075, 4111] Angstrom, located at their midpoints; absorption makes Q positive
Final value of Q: 7.5 Angstrom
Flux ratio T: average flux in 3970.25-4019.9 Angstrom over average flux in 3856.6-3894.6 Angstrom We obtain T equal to 1.13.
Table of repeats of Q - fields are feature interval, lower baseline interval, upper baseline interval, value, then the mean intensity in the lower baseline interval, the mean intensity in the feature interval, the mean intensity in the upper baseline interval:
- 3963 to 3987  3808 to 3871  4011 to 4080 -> 6.01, 22.9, 20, 28.5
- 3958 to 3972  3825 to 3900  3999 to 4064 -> 4.37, 22.9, 18.2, 28.8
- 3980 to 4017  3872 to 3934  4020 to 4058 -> -1.35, 23.9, 28.2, 28.6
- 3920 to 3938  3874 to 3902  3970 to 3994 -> 2.01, 23.5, 21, 23.7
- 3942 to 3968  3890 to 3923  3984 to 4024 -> 3.56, 25.2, 23.2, 28.6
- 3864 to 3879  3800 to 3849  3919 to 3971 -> -1.64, 21.8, 24.2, 21.9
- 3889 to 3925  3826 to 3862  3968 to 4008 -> -2.46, 22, 25.1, 25.3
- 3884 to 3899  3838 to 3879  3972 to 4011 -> 1.63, 24.4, 22.3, 26.7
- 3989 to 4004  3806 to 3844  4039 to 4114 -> -2.28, 21.2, 29.1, 27.2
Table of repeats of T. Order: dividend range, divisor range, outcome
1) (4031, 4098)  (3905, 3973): 1.25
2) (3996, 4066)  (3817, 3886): 1.25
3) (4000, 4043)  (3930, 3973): 1.39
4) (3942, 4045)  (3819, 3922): 1.10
